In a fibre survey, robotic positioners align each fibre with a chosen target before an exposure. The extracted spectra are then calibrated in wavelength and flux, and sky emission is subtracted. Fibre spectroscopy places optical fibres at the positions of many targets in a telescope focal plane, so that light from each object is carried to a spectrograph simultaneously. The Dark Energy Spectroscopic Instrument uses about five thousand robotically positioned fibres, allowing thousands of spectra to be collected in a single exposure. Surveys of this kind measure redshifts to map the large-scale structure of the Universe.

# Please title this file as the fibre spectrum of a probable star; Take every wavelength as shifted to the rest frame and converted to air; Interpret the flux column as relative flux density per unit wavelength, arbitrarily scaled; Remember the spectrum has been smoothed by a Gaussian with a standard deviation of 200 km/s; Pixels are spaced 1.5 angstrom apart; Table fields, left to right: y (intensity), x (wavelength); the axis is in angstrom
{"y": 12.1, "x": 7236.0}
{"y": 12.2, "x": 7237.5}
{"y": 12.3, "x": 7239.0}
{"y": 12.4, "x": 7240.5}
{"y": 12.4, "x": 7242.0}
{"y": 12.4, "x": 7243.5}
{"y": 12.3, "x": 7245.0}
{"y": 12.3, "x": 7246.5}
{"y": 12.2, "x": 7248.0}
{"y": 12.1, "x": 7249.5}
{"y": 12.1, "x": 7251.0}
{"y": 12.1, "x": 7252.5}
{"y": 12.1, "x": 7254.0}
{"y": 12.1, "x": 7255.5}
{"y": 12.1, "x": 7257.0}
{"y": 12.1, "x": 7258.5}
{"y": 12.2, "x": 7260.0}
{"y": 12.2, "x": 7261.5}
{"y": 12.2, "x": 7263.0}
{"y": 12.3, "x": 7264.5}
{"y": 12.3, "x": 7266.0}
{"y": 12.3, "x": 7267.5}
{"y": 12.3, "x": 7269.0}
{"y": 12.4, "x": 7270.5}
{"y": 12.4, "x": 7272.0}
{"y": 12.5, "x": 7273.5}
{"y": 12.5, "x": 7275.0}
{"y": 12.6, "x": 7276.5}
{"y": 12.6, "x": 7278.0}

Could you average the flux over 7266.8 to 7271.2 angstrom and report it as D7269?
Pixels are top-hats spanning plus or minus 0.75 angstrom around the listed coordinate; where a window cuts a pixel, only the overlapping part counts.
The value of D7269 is 12.3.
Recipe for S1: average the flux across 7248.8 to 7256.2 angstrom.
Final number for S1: 12.1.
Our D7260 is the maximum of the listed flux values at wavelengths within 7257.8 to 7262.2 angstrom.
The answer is 12.2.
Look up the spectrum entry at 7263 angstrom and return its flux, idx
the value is 12.2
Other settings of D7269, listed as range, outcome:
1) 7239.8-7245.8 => 12.4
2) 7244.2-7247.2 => 12.3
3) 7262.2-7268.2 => 12.3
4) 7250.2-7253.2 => 12.1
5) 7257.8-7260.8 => 12.2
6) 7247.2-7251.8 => 12.1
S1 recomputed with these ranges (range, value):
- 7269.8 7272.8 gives 12.4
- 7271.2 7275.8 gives 12.5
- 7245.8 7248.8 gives 12.2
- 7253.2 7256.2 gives 12.1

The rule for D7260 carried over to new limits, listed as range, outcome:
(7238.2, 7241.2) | 12.4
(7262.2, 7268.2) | 12.3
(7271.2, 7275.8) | 12.5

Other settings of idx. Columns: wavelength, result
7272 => 12.4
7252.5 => 12.1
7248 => 12.2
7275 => 12.5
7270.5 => 12.4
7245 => 12.3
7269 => 12.3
